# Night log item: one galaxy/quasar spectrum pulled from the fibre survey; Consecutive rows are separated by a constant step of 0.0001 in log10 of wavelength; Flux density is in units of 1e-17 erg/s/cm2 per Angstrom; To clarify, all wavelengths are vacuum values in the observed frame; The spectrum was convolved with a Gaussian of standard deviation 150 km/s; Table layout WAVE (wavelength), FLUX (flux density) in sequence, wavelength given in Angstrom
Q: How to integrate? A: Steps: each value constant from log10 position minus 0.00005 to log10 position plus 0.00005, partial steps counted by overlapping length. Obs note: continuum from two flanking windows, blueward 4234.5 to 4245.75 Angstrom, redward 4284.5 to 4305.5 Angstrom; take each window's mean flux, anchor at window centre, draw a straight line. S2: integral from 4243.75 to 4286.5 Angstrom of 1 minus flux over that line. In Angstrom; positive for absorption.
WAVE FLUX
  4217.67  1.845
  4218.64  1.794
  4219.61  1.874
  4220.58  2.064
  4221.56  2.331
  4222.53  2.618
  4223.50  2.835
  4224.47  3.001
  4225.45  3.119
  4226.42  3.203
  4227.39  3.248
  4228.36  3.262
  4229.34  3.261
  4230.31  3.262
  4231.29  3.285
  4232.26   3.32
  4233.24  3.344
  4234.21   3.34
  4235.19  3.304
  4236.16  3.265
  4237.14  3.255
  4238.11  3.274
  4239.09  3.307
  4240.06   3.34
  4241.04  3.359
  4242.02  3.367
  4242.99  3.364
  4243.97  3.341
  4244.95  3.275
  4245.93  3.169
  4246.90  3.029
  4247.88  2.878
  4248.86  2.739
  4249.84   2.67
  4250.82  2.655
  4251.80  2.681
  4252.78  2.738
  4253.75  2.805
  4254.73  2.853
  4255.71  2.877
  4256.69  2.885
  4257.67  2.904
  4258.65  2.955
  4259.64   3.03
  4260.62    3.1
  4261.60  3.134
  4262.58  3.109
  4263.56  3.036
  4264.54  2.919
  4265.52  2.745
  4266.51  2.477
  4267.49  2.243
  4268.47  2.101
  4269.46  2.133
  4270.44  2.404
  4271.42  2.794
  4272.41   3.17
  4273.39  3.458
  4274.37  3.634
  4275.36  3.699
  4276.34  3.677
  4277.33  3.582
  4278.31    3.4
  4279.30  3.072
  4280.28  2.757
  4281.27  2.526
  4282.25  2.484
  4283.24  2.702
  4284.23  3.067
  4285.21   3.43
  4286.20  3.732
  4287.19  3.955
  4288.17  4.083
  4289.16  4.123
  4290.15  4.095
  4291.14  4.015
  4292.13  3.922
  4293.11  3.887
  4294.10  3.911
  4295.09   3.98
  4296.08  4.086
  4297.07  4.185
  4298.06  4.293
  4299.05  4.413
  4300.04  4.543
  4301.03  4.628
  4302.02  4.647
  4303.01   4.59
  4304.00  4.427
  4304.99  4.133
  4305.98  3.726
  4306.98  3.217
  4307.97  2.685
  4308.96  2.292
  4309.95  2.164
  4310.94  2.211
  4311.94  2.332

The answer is 8.5 Angstrom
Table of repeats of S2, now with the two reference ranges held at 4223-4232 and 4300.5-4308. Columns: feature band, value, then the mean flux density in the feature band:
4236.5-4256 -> 1.93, 3.05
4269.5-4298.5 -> 2.68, 3.5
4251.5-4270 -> 4.09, 2.78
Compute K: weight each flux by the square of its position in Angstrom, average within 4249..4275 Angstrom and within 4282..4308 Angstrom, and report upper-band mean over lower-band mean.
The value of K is 1.41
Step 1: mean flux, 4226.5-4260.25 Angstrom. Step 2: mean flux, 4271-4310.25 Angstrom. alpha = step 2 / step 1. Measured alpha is 1.17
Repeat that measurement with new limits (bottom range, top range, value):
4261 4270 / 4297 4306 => 1.66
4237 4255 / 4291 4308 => 1.34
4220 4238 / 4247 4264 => 0.94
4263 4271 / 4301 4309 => 1.53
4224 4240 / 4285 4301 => 1.25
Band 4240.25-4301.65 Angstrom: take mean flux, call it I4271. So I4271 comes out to 3.27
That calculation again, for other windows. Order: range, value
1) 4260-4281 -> 2.98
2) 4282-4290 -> 3.5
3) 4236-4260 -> 3.04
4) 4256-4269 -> 2.82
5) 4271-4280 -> 3.38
